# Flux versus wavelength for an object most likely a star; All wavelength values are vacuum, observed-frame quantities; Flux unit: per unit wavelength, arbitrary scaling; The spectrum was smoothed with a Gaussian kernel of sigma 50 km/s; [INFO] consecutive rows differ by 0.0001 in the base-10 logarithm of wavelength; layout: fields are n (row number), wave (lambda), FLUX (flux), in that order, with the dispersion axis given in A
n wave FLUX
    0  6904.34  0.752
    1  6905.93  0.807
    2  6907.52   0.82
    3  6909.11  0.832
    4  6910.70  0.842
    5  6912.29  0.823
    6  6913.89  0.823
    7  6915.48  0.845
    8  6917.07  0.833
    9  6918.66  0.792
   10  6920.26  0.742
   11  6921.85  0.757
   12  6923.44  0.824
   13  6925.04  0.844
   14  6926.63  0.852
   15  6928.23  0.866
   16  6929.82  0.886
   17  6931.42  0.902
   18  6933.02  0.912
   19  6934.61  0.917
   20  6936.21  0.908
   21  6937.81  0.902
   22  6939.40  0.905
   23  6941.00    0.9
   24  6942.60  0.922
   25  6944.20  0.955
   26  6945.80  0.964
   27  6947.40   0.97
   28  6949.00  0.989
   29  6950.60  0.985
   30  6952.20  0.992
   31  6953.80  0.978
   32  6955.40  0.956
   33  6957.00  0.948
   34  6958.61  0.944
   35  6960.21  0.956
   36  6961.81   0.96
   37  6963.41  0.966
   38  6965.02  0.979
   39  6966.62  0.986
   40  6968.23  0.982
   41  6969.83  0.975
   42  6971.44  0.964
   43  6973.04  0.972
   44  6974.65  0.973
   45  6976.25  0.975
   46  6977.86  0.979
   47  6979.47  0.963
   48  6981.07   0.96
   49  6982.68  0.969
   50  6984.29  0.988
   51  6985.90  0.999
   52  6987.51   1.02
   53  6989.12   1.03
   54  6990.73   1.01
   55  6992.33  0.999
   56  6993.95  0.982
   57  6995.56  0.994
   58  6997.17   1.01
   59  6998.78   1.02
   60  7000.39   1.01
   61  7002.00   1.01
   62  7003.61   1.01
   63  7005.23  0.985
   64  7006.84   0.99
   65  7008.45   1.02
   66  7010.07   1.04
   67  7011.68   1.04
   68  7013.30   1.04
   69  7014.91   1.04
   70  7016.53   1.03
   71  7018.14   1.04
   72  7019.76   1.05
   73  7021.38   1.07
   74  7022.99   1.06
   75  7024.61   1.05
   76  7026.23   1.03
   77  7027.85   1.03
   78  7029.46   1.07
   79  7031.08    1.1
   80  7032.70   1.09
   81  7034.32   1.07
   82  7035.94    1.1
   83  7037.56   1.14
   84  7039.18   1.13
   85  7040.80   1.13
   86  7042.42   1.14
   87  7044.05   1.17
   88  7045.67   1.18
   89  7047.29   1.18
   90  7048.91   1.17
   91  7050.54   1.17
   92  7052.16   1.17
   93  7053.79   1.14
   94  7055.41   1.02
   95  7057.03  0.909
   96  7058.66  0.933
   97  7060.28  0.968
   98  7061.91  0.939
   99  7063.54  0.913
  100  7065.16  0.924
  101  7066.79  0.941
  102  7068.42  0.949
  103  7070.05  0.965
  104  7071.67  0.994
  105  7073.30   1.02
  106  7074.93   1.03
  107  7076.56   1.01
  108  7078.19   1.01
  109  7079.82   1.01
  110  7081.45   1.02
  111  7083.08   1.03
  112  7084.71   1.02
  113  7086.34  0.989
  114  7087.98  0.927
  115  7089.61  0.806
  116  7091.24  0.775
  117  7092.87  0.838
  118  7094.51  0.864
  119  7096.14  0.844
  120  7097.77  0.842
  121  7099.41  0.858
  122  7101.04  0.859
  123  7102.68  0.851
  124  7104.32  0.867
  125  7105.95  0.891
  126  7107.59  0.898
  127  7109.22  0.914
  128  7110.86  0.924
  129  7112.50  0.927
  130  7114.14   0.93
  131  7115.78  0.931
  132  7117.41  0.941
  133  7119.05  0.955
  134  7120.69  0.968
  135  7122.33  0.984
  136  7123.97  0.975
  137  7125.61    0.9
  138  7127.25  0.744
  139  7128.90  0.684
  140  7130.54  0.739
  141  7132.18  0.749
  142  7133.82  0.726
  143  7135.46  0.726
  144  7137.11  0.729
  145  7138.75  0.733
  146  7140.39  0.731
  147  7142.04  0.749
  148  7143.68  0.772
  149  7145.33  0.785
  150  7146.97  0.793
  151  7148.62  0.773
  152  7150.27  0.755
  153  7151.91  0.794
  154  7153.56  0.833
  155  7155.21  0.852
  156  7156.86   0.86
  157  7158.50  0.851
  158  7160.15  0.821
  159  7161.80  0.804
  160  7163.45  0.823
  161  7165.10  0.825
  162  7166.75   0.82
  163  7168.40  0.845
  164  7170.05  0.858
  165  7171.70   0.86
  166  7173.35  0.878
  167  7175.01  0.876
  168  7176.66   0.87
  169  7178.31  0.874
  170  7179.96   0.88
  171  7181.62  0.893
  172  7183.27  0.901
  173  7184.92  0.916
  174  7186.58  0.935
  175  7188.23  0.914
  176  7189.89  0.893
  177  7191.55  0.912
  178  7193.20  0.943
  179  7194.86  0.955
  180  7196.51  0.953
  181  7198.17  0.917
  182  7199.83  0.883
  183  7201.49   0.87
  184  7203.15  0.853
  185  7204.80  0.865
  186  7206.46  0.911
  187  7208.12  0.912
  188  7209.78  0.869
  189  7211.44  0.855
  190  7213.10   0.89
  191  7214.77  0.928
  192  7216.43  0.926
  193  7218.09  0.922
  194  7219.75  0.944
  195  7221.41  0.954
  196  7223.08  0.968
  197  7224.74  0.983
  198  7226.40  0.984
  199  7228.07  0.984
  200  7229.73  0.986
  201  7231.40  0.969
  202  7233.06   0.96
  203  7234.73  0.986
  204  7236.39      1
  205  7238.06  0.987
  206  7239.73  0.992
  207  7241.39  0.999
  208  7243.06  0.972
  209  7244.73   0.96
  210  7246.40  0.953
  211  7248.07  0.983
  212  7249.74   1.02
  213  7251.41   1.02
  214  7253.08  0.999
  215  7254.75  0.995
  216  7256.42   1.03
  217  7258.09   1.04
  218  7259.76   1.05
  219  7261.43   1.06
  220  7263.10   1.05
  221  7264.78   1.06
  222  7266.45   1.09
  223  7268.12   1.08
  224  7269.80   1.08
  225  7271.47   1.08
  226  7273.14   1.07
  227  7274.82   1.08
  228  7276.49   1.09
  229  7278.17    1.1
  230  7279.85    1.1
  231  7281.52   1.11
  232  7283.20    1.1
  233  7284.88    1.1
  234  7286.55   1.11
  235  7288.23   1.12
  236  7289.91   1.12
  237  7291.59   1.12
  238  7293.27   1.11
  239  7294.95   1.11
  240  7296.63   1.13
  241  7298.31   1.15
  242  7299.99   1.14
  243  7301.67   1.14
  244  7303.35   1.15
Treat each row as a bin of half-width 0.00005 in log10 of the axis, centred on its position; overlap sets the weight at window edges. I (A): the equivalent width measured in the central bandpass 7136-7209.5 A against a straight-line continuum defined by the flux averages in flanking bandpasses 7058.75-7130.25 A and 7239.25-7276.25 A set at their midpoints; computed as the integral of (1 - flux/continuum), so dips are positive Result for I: 9.3 A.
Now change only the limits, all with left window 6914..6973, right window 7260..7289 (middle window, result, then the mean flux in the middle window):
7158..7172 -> 2.7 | 0.833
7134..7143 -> 2.5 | 0.734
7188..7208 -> 2.7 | 0.906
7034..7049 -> -2.7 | 1.14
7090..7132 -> 5.4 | 0.873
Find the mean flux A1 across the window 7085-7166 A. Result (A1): 0.84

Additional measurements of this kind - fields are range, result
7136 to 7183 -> 0.82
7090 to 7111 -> 0.861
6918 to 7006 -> 0.948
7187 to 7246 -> 0.937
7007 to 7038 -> 1.06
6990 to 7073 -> 1.04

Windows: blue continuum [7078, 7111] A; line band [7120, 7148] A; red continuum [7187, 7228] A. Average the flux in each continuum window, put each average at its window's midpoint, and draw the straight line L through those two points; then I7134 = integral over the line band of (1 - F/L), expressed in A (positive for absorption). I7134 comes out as 3.6 A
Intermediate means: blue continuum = 0.904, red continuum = 0.918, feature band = 0.792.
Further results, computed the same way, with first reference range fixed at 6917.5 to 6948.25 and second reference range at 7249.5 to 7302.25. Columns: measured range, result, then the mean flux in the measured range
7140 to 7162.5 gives 4.7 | 0.799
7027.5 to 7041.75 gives -2.4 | 1.1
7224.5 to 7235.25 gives 0.8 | 0.978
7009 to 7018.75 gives -1.2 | 1.04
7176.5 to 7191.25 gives 1.9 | 0.899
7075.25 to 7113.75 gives 2.4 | 0.913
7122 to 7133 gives 2.0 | 0.818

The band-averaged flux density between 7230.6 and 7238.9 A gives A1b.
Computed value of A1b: 0.98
